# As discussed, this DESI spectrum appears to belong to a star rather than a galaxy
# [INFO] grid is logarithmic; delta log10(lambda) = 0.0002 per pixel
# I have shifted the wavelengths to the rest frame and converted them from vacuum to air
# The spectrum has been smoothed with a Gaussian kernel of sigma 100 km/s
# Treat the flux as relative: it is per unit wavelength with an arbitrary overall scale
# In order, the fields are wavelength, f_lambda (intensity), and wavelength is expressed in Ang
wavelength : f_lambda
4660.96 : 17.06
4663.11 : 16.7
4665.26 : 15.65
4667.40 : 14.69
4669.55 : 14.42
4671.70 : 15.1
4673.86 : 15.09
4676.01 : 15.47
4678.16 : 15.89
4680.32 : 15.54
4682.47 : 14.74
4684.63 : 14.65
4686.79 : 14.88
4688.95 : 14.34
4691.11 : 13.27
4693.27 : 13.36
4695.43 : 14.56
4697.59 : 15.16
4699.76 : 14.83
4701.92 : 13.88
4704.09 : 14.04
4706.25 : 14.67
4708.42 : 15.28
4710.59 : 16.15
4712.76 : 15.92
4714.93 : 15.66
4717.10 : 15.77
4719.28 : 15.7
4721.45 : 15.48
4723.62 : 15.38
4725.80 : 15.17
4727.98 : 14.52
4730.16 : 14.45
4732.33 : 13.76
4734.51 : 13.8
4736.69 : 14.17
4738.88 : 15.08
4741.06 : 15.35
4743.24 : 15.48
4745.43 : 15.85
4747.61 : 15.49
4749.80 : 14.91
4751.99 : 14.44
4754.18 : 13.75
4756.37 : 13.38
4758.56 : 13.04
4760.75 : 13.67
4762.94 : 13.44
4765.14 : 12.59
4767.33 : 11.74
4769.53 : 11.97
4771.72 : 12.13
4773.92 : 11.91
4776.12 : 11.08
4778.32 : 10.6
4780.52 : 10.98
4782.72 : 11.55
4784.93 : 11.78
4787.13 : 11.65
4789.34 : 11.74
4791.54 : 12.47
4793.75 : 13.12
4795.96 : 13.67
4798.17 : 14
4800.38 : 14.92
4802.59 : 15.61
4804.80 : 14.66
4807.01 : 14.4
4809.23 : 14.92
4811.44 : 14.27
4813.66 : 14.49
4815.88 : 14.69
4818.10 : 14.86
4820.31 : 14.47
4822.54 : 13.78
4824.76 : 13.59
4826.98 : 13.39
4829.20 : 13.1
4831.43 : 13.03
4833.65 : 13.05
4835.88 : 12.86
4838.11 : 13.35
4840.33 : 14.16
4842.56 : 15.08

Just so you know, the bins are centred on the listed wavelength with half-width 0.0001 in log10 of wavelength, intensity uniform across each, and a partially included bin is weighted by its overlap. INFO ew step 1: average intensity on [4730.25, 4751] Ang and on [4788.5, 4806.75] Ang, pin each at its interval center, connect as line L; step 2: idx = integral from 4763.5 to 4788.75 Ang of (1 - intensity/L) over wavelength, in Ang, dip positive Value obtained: 4.5 Ang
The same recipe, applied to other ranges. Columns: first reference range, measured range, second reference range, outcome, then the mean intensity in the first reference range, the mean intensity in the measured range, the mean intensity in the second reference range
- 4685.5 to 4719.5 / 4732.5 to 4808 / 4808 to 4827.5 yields 6.0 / 14.8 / 13.4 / 14.3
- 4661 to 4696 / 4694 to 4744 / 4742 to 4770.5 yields -2.0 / 15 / 15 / 13.8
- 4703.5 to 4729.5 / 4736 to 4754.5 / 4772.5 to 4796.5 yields -1.6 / 15.3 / 15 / 11.8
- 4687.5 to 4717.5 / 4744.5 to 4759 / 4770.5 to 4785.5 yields -2.1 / 14.8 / 14.5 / 11.4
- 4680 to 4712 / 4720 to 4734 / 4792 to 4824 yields -0.2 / 14.6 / 14.8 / 14.4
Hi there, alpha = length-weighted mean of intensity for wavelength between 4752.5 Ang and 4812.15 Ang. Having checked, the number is 12.9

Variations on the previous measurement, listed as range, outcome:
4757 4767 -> 13.1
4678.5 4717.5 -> 14.8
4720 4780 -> 13.8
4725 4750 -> 14.8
